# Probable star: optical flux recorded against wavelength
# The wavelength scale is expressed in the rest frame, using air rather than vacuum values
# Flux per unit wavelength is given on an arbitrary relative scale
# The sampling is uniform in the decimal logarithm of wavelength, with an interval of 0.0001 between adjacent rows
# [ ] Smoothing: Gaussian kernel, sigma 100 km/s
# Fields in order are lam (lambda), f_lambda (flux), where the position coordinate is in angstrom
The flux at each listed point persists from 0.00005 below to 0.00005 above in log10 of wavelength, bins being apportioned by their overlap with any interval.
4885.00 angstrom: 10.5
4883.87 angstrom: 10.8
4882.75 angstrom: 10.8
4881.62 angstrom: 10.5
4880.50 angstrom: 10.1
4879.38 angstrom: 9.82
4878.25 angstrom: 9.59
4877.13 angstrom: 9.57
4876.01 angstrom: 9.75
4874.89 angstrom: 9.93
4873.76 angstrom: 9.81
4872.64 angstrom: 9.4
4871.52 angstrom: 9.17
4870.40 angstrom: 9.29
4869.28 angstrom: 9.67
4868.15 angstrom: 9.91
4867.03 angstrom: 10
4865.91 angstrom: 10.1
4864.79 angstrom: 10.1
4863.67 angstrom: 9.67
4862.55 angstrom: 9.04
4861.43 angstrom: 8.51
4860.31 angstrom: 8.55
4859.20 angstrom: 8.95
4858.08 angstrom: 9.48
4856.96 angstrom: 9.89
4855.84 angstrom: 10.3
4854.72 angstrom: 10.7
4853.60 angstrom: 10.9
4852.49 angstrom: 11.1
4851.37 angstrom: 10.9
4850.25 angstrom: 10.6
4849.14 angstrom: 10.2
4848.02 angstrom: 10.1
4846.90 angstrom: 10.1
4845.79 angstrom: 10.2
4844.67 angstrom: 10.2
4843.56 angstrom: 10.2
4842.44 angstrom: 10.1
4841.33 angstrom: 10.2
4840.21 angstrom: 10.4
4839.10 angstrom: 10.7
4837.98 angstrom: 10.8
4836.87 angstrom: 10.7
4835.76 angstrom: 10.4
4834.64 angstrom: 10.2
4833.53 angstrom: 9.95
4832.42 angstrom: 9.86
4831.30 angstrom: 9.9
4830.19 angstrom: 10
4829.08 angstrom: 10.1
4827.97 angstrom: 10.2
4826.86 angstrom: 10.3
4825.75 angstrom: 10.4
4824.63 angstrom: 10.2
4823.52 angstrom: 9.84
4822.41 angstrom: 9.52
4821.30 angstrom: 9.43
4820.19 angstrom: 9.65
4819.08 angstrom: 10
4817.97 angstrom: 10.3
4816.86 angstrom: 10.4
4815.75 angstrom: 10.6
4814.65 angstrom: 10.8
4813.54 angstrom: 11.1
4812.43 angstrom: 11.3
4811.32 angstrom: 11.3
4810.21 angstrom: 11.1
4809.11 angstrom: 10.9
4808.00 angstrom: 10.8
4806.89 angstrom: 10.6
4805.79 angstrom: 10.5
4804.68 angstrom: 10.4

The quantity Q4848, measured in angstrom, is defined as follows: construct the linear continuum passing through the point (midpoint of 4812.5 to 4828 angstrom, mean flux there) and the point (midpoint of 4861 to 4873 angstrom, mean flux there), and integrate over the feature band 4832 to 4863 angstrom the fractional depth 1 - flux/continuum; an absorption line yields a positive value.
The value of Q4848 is -0.9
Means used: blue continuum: 10.2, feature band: 10.1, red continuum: 9.54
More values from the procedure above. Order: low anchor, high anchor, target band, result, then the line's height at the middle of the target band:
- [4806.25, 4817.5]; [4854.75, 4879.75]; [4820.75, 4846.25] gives 0.52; 10.4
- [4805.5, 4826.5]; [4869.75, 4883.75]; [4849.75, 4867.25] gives 0.20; 10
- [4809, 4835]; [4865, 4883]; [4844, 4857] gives -0.54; 10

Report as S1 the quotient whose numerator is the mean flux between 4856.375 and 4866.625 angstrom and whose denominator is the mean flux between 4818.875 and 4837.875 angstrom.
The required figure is 0.93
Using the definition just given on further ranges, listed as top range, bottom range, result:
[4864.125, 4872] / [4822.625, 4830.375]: 0.96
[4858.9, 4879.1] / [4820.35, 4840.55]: 0.94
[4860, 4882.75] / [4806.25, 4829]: 0.93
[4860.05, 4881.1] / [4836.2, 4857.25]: 0.92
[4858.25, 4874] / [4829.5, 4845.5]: 0.92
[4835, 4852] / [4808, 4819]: 0.96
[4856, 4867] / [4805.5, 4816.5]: 0.86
